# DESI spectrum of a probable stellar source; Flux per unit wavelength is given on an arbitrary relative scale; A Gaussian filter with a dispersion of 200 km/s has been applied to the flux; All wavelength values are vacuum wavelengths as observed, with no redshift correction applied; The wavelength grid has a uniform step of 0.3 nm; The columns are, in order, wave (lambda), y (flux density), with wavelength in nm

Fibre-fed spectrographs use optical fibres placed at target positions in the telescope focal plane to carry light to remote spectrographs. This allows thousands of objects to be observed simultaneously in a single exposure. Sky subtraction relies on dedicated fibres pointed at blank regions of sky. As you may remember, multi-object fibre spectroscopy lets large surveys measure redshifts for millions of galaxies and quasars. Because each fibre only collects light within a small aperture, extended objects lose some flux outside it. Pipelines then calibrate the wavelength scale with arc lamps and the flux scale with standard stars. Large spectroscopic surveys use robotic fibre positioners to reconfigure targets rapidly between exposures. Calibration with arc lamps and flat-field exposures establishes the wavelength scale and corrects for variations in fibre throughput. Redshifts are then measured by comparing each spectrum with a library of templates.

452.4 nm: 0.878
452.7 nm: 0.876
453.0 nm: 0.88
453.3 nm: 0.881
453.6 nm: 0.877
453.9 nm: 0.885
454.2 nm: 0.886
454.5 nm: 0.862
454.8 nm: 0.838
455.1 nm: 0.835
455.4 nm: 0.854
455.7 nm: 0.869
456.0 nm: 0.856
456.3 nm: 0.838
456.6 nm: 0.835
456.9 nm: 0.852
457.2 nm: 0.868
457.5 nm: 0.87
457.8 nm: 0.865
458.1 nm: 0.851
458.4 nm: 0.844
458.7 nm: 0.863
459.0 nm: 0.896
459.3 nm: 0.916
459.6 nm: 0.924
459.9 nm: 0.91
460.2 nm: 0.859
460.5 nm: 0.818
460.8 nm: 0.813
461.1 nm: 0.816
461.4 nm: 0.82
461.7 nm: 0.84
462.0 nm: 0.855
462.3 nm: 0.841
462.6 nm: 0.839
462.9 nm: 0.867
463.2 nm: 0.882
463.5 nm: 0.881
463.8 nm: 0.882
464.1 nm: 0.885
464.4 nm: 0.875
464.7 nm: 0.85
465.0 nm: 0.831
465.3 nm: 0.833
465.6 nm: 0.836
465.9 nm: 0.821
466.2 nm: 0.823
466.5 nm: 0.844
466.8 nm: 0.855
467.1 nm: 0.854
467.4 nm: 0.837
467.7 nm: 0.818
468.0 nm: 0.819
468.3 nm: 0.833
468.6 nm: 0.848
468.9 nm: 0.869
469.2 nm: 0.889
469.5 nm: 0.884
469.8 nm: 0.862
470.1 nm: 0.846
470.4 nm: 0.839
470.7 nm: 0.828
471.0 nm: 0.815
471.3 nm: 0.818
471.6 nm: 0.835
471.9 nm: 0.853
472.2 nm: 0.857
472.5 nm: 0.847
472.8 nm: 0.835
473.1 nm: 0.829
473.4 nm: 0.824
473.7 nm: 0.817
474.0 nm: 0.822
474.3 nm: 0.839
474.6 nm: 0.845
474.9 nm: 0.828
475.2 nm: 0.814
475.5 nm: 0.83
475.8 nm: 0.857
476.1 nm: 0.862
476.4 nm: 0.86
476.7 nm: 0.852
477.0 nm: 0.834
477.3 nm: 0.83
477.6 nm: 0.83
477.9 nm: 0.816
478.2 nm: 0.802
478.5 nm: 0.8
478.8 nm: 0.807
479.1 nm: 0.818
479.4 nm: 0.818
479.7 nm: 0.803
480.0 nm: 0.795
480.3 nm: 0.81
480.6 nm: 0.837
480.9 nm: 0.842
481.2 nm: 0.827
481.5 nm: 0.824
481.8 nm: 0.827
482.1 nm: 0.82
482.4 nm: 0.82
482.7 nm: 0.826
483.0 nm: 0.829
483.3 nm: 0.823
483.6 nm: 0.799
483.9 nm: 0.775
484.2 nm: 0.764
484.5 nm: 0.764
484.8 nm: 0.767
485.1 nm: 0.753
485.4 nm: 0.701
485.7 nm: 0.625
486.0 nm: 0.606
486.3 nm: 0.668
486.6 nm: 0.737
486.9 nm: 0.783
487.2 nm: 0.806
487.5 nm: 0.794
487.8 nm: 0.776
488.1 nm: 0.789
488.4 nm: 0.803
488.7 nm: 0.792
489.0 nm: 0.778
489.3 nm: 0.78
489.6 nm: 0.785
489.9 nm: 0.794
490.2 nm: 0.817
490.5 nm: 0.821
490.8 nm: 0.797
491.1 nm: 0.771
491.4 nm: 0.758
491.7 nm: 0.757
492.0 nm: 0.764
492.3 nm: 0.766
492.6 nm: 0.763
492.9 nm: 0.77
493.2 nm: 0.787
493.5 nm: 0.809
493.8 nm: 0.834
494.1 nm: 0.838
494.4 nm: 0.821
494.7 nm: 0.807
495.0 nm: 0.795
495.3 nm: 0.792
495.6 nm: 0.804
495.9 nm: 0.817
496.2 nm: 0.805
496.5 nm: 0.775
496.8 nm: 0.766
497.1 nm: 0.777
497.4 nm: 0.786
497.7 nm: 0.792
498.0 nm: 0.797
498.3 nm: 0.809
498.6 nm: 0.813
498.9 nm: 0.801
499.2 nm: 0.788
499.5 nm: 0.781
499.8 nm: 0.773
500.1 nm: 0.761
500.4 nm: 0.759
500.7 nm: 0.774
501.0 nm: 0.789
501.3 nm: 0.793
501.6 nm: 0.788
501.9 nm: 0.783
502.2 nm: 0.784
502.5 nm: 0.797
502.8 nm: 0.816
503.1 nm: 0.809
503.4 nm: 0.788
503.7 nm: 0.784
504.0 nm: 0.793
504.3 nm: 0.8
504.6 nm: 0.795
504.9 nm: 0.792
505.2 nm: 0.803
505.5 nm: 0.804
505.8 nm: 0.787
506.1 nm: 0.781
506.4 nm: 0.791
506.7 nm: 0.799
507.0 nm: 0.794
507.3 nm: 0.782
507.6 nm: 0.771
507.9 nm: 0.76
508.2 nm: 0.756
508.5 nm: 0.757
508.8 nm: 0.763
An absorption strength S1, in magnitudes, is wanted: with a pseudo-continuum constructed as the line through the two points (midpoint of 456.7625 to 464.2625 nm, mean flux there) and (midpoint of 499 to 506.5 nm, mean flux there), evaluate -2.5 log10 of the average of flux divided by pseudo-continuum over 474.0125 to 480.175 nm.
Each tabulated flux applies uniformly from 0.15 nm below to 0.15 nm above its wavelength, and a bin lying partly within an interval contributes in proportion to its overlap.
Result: 0.01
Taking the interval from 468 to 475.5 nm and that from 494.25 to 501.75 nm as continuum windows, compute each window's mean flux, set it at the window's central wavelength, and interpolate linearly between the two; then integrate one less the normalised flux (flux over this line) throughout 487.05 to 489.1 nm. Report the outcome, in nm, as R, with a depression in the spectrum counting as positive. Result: 0.05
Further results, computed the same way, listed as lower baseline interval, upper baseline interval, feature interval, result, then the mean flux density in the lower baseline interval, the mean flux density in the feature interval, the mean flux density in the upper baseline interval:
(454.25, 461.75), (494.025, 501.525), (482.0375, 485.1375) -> 0.076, 0.857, 0.795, 0.792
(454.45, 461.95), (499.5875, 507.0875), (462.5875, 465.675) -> -0.051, 0.856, 0.862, 0.789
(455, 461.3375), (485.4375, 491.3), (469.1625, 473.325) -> -0.134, 0.859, 0.844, 0.763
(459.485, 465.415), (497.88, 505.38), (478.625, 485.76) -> 0.228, 0.856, 0.797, 0.791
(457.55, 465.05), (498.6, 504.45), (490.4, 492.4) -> 0.077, 0.861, 0.775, 0.788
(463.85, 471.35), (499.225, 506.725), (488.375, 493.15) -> 0.157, 0.845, 0.782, 0.789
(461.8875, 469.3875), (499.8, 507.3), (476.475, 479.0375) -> 0.027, 0.851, 0.822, 0.79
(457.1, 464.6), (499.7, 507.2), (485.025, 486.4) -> 0.258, 0.863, 0.666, 0.79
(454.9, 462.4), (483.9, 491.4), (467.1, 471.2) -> -0.116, 0.856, 0.845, 0.761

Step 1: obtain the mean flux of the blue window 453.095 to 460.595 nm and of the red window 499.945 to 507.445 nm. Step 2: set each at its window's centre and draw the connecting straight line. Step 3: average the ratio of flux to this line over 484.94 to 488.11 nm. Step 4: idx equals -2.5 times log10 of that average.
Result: 0.13 mag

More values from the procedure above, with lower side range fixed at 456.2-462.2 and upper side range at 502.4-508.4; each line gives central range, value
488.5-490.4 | 0.03 mag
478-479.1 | 0.03 mag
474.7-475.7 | 0.01 mag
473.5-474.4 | 0.01 mag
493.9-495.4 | -0.01 mag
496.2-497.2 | 0.03 mag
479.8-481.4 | 0.01 mag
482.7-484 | 0.02 mag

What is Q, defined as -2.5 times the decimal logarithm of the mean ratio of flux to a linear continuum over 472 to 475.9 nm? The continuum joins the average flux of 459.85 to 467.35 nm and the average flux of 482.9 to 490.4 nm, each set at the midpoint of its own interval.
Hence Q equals -0.031 mag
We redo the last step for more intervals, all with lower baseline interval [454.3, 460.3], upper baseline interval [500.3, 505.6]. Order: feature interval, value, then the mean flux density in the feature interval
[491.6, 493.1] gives 0.06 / 0.765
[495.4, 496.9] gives 0.01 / 0.794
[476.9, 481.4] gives 0.02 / 0.818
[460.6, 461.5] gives 0.06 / 0.816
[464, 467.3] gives 0.01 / 0.845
